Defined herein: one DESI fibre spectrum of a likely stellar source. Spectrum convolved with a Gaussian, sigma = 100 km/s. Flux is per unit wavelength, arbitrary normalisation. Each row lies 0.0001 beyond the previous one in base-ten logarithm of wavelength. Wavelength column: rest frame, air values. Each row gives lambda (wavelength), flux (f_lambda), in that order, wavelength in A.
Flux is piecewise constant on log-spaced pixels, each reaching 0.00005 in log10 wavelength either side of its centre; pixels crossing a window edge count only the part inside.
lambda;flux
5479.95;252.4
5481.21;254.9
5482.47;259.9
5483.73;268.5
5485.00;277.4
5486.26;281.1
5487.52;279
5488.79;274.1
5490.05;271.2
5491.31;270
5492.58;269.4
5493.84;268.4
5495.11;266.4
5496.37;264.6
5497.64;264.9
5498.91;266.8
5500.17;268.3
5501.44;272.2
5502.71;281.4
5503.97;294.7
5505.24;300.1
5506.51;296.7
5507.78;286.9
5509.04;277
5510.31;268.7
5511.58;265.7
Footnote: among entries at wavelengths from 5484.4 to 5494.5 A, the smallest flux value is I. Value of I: 268.4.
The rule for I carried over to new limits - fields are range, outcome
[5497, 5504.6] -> 264.9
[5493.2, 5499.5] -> 264.6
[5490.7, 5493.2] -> 269.4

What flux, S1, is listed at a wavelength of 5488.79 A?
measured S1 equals 274.1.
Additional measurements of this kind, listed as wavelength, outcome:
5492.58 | 269.4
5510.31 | 268.7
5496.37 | 264.6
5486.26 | 281.1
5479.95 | 252.4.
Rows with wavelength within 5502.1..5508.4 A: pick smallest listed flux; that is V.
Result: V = 281.4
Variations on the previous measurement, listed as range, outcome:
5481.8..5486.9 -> 259.9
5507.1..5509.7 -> 277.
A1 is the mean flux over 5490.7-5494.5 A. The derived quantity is 269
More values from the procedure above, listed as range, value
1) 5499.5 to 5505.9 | 283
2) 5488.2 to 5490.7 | 274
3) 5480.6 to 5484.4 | 261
